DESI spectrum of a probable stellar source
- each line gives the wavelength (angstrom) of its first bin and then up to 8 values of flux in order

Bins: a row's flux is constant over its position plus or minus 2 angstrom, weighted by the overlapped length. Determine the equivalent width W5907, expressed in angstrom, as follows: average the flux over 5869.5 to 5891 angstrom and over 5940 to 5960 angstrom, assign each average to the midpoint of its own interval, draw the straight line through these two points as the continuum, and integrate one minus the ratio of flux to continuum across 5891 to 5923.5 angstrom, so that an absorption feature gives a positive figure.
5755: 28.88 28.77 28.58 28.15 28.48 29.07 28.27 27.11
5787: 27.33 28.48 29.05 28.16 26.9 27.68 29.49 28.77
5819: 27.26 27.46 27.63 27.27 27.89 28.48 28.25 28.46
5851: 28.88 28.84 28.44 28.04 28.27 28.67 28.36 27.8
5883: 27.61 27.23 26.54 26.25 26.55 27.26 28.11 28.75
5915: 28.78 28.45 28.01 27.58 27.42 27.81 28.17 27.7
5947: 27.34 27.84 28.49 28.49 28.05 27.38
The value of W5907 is 0.2 angstrom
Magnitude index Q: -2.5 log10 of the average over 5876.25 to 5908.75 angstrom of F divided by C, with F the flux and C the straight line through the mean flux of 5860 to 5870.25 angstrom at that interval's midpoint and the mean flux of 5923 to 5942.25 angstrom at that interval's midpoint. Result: 0.034 mag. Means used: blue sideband 28.2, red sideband 27.8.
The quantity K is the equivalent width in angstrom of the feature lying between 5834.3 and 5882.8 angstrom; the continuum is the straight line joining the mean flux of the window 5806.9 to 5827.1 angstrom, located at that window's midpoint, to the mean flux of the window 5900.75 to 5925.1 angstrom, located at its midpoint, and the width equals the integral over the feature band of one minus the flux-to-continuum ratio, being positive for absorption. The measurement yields -0.3 angstrom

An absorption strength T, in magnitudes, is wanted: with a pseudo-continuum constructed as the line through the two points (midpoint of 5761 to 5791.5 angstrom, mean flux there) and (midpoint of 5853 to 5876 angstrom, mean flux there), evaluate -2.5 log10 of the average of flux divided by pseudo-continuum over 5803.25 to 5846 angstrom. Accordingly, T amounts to 0.013 mag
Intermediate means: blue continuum 28.2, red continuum 28.4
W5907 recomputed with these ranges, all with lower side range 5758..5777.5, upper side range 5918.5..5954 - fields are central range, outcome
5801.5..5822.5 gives 0.3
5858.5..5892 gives 0.2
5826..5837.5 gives 0.3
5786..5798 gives 0.1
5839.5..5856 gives -0.2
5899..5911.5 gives 0.1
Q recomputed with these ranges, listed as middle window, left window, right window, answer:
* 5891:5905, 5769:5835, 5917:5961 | 0.05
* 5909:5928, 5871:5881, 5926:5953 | -0.02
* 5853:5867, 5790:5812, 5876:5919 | -0.02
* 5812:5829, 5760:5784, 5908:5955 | 0.01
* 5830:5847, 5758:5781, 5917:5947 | 0.01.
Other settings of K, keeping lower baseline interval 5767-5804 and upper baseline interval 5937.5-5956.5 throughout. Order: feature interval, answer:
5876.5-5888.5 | 0.2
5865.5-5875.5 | -0.2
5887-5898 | 0.6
